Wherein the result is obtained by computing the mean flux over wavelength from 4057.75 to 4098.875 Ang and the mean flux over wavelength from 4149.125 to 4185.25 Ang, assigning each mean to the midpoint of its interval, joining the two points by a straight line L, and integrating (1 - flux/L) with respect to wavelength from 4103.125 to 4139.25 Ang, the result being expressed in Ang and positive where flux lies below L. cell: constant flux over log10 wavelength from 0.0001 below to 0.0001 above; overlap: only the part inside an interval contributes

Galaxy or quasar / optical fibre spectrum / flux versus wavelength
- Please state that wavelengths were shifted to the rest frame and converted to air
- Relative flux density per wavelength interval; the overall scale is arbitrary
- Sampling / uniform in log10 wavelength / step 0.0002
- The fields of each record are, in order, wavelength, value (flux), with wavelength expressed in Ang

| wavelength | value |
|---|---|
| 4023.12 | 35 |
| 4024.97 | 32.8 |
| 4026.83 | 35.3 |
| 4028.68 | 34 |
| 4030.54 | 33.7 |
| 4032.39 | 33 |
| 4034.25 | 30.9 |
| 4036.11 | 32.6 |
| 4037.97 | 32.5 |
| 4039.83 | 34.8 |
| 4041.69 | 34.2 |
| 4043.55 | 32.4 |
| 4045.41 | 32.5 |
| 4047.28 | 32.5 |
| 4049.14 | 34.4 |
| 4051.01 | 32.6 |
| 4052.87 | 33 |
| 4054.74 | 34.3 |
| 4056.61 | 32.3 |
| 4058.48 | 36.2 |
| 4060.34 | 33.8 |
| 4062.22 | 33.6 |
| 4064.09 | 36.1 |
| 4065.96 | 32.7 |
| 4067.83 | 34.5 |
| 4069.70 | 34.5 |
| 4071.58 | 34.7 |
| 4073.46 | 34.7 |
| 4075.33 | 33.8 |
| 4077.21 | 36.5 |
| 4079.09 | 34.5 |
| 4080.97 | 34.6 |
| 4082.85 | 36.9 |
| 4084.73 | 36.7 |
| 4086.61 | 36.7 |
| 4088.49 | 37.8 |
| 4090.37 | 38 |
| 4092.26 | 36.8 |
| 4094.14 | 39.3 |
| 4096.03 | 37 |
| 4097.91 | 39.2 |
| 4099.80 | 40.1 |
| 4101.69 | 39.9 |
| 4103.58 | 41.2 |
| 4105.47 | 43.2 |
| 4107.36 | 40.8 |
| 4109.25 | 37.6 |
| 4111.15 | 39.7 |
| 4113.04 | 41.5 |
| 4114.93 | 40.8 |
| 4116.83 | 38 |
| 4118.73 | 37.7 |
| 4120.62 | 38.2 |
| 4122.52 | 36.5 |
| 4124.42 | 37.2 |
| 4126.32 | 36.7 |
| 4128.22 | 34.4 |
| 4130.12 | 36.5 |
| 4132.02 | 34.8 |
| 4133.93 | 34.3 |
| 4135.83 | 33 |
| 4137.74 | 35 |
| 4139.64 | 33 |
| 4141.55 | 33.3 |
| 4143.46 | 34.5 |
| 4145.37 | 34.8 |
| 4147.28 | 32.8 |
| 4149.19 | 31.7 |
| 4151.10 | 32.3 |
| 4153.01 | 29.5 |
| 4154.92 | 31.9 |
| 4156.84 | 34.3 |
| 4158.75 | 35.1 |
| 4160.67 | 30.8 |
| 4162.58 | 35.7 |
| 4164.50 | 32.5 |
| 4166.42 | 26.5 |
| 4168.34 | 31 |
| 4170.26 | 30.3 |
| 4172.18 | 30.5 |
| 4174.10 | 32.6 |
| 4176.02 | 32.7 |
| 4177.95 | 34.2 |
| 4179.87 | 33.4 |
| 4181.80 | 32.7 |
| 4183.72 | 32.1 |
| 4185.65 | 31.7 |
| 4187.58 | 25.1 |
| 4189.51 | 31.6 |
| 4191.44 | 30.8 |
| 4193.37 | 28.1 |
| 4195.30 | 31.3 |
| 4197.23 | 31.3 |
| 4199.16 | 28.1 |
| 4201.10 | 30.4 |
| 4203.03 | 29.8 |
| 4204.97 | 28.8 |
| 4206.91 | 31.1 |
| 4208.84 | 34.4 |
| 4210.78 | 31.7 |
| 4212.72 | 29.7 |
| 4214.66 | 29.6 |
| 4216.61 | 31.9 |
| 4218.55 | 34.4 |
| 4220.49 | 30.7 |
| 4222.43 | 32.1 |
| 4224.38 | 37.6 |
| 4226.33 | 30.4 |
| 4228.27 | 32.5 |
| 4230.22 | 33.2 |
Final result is -3.8 Ang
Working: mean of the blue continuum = 35.9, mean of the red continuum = 32.1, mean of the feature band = 37.6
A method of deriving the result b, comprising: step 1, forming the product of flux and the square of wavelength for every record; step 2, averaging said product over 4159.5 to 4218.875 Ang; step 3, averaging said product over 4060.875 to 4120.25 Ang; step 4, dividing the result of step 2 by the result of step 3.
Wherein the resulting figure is 0.9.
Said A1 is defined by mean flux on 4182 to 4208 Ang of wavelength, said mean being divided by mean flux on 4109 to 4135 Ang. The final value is 0.81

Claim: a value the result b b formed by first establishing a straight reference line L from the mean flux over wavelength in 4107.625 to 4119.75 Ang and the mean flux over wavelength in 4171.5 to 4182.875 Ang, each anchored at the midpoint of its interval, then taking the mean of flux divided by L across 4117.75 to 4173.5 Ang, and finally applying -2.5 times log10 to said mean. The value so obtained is 0.08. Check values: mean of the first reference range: 39.3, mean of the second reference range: 32.7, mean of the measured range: 33.6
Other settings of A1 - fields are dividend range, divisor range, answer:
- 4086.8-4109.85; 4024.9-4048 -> 1.18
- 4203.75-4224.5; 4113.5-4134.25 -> 0.86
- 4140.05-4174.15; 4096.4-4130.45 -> 0.83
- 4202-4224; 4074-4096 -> 0.86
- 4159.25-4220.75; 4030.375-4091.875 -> 0.91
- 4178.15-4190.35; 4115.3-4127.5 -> 0.83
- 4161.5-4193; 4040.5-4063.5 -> 0.94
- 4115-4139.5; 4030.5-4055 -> 1.09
